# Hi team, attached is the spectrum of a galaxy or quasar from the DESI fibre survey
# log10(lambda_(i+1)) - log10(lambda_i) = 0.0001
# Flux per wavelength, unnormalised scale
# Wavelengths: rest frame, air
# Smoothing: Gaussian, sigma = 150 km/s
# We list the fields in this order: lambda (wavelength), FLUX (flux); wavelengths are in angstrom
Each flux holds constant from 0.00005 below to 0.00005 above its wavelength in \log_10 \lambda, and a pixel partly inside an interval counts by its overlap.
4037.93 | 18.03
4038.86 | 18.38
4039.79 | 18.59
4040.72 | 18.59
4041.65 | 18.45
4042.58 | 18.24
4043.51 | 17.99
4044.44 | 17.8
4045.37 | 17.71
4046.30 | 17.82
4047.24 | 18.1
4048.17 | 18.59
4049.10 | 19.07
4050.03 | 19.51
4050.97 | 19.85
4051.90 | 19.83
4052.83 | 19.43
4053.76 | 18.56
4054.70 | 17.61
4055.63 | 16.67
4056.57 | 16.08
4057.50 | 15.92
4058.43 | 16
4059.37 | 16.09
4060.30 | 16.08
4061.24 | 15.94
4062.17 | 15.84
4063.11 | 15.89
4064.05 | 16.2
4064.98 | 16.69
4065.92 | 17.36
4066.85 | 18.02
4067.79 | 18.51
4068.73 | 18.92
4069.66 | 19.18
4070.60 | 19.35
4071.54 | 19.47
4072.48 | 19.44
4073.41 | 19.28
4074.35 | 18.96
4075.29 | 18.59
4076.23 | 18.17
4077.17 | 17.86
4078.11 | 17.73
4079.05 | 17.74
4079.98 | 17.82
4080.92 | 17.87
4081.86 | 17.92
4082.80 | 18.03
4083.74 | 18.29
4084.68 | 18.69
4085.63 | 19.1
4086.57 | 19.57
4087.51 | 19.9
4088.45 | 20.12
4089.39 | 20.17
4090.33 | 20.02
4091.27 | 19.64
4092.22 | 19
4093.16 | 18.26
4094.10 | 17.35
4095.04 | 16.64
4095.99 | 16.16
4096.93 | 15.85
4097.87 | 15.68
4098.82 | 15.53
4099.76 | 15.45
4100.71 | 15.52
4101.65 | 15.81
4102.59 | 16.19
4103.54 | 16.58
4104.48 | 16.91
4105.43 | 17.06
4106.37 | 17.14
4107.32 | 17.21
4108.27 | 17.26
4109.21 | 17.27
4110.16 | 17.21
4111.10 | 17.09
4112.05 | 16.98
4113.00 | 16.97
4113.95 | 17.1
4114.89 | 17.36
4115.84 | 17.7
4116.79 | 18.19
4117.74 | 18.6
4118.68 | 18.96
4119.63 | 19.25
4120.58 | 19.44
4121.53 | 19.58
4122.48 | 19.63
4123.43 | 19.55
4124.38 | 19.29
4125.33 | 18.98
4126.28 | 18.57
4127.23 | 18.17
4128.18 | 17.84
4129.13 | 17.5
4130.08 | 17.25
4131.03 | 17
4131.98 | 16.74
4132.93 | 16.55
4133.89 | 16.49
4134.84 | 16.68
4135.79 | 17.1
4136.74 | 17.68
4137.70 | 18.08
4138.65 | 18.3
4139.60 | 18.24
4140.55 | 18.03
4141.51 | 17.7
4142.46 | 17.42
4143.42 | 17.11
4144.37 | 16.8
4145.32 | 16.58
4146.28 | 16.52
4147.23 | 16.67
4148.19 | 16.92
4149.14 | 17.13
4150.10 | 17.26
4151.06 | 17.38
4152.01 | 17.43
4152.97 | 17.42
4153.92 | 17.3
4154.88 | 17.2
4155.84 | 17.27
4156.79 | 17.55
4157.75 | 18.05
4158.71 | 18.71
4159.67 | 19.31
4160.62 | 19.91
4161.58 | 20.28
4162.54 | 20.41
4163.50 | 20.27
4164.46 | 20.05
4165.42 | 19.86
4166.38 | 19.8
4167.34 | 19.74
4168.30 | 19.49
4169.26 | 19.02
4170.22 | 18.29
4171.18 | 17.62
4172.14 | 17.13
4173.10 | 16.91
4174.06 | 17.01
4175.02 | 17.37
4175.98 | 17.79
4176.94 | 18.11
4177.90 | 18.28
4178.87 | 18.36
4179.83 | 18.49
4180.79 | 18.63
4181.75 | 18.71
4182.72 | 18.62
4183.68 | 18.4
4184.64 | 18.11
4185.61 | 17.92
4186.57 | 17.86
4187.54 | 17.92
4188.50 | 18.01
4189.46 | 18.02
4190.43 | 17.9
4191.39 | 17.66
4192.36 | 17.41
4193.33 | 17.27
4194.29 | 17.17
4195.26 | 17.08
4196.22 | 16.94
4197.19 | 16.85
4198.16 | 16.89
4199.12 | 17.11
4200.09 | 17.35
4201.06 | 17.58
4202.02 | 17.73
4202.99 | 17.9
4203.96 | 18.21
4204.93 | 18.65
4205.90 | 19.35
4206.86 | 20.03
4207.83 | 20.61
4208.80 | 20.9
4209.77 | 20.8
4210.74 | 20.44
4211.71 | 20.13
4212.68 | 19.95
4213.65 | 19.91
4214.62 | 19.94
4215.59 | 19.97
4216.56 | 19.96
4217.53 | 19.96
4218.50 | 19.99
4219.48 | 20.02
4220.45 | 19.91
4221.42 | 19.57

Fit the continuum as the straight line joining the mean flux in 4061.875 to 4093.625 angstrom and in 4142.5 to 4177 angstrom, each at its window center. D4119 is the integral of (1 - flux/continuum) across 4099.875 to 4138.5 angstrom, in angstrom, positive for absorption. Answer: 1.44 angstrom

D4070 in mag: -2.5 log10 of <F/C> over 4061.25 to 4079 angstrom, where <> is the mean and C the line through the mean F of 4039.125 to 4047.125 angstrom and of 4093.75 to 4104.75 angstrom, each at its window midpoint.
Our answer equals -0.05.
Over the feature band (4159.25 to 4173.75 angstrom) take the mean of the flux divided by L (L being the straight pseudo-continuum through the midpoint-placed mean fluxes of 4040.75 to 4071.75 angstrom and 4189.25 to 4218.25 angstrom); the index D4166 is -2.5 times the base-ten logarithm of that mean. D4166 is -0.04 mag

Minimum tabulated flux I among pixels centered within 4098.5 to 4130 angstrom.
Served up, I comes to 15.45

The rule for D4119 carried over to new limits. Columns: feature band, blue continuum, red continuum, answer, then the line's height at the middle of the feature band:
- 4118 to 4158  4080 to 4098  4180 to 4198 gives 0.79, 18.1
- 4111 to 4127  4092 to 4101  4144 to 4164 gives -1.31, 17.1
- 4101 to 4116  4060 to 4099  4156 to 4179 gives 1.07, 18.3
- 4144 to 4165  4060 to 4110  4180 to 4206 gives -0.30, 17.8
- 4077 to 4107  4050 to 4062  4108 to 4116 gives -0.69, 17.3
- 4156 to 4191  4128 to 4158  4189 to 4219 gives -1.09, 18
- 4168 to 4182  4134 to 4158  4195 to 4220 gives 0.06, 18.1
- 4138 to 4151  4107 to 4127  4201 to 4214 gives 0.91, 18.6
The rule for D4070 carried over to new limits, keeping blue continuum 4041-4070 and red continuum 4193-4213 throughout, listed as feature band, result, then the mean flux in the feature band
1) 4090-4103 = 0.06 mag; 16.9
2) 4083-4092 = -0.09 mag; 19.4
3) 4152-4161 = 0.01 mag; 18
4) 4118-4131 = -0.04 mag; 18.7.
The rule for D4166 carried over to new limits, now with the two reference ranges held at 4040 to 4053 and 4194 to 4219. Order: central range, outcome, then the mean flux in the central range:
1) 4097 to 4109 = 0.146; 16.4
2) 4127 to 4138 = 0.094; 17.2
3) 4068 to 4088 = 0.001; 18.7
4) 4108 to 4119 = 0.071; 17.6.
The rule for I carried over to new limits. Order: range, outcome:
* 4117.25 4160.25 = 16.49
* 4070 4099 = 15.53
